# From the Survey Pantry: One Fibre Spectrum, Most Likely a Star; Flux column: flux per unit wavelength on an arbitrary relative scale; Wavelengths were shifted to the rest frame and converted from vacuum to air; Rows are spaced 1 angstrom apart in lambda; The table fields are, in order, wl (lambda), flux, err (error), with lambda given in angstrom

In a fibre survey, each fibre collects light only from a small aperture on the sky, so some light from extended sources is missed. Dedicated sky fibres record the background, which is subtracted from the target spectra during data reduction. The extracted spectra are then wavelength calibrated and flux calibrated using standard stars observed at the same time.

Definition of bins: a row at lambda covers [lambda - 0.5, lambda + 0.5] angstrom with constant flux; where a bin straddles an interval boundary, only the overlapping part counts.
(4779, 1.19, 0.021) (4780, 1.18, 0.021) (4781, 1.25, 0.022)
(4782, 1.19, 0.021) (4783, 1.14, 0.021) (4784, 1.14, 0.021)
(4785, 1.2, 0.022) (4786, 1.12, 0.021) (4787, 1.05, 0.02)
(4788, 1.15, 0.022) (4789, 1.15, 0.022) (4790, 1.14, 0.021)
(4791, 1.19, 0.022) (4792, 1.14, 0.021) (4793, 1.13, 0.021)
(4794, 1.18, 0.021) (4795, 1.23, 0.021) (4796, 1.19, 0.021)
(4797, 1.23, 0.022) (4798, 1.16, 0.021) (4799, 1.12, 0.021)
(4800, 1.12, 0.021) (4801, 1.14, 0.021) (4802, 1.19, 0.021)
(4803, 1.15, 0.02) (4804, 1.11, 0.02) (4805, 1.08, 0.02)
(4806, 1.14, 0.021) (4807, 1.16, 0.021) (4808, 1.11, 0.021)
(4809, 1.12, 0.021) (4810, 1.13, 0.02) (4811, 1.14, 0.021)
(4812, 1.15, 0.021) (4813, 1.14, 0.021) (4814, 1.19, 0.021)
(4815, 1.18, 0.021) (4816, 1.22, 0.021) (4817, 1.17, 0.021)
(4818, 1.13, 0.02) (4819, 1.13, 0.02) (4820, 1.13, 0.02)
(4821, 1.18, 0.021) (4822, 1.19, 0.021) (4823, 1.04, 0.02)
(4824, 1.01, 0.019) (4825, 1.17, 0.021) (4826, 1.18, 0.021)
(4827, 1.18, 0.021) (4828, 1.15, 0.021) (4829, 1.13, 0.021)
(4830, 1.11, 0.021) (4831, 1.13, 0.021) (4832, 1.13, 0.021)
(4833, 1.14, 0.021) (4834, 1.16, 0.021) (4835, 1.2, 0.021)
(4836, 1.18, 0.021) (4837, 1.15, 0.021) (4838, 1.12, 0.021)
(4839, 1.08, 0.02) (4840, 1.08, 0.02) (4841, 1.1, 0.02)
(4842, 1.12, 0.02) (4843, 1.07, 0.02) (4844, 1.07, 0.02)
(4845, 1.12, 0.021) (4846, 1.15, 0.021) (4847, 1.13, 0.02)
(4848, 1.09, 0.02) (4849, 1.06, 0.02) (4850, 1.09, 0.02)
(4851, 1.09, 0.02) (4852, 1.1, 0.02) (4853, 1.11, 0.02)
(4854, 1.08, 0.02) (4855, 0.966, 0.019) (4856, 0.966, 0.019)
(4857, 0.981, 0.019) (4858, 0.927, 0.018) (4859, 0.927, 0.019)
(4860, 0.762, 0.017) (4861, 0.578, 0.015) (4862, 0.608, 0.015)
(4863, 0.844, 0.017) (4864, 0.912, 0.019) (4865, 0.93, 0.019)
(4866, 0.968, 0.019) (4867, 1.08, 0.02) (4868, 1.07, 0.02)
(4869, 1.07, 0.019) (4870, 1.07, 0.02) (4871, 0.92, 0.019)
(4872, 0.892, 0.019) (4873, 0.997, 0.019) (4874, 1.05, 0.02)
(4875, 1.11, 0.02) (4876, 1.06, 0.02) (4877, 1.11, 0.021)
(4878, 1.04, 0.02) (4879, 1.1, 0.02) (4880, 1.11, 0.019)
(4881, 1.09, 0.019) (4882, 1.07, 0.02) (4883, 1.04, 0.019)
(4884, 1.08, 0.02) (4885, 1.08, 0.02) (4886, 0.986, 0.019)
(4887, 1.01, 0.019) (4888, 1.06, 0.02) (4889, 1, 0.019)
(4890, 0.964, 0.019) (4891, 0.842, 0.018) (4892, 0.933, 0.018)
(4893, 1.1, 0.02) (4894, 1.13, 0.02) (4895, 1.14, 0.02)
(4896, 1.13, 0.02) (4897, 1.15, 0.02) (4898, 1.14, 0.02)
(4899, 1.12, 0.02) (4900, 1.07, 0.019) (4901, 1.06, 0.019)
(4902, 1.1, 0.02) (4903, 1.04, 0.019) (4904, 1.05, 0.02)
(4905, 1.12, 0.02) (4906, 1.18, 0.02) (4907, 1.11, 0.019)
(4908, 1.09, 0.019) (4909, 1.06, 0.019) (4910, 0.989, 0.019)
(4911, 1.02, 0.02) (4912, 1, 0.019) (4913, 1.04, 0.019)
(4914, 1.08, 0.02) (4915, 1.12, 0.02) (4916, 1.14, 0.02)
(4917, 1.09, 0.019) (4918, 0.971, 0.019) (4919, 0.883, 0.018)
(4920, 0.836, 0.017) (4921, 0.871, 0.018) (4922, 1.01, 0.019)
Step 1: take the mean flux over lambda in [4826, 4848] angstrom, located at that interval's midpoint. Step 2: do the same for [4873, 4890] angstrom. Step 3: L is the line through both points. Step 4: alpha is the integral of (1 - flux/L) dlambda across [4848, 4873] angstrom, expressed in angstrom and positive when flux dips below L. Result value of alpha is 3.0 angstrom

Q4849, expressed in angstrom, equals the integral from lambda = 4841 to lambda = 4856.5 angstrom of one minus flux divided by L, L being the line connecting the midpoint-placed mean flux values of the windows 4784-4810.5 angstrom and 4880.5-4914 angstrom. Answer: 0.3 angstrom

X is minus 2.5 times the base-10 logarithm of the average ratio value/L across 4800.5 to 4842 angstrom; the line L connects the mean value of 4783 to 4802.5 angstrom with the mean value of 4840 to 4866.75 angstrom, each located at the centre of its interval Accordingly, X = -0.06 mag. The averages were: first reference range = 1.16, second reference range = 0.993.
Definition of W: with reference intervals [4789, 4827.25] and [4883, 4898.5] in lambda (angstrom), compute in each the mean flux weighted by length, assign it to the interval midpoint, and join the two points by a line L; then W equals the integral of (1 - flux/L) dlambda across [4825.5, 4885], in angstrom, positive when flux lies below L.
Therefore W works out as 2.4 angstrom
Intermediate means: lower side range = 1.15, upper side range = 1.05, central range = 1.05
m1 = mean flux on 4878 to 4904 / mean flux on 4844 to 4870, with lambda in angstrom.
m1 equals 1.1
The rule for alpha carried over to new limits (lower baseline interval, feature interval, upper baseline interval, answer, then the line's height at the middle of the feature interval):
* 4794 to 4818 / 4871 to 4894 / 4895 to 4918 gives 1.44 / 1.1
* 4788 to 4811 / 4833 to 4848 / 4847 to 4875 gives -1.32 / 1.03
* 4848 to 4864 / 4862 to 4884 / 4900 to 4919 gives -0.77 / 0.982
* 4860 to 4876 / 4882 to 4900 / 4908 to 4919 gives -1.12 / 0.992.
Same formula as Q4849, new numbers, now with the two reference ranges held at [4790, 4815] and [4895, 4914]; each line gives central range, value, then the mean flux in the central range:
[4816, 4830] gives 0.0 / 1.14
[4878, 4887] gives 0.3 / 1.06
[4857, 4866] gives 2.3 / 0.829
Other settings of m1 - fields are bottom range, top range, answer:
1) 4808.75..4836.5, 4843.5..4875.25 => 0.86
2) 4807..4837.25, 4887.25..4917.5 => 0.93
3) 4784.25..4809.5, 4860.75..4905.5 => 0.89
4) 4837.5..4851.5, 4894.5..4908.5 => 1.01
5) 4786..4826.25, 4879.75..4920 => 0.92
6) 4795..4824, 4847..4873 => 0.84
